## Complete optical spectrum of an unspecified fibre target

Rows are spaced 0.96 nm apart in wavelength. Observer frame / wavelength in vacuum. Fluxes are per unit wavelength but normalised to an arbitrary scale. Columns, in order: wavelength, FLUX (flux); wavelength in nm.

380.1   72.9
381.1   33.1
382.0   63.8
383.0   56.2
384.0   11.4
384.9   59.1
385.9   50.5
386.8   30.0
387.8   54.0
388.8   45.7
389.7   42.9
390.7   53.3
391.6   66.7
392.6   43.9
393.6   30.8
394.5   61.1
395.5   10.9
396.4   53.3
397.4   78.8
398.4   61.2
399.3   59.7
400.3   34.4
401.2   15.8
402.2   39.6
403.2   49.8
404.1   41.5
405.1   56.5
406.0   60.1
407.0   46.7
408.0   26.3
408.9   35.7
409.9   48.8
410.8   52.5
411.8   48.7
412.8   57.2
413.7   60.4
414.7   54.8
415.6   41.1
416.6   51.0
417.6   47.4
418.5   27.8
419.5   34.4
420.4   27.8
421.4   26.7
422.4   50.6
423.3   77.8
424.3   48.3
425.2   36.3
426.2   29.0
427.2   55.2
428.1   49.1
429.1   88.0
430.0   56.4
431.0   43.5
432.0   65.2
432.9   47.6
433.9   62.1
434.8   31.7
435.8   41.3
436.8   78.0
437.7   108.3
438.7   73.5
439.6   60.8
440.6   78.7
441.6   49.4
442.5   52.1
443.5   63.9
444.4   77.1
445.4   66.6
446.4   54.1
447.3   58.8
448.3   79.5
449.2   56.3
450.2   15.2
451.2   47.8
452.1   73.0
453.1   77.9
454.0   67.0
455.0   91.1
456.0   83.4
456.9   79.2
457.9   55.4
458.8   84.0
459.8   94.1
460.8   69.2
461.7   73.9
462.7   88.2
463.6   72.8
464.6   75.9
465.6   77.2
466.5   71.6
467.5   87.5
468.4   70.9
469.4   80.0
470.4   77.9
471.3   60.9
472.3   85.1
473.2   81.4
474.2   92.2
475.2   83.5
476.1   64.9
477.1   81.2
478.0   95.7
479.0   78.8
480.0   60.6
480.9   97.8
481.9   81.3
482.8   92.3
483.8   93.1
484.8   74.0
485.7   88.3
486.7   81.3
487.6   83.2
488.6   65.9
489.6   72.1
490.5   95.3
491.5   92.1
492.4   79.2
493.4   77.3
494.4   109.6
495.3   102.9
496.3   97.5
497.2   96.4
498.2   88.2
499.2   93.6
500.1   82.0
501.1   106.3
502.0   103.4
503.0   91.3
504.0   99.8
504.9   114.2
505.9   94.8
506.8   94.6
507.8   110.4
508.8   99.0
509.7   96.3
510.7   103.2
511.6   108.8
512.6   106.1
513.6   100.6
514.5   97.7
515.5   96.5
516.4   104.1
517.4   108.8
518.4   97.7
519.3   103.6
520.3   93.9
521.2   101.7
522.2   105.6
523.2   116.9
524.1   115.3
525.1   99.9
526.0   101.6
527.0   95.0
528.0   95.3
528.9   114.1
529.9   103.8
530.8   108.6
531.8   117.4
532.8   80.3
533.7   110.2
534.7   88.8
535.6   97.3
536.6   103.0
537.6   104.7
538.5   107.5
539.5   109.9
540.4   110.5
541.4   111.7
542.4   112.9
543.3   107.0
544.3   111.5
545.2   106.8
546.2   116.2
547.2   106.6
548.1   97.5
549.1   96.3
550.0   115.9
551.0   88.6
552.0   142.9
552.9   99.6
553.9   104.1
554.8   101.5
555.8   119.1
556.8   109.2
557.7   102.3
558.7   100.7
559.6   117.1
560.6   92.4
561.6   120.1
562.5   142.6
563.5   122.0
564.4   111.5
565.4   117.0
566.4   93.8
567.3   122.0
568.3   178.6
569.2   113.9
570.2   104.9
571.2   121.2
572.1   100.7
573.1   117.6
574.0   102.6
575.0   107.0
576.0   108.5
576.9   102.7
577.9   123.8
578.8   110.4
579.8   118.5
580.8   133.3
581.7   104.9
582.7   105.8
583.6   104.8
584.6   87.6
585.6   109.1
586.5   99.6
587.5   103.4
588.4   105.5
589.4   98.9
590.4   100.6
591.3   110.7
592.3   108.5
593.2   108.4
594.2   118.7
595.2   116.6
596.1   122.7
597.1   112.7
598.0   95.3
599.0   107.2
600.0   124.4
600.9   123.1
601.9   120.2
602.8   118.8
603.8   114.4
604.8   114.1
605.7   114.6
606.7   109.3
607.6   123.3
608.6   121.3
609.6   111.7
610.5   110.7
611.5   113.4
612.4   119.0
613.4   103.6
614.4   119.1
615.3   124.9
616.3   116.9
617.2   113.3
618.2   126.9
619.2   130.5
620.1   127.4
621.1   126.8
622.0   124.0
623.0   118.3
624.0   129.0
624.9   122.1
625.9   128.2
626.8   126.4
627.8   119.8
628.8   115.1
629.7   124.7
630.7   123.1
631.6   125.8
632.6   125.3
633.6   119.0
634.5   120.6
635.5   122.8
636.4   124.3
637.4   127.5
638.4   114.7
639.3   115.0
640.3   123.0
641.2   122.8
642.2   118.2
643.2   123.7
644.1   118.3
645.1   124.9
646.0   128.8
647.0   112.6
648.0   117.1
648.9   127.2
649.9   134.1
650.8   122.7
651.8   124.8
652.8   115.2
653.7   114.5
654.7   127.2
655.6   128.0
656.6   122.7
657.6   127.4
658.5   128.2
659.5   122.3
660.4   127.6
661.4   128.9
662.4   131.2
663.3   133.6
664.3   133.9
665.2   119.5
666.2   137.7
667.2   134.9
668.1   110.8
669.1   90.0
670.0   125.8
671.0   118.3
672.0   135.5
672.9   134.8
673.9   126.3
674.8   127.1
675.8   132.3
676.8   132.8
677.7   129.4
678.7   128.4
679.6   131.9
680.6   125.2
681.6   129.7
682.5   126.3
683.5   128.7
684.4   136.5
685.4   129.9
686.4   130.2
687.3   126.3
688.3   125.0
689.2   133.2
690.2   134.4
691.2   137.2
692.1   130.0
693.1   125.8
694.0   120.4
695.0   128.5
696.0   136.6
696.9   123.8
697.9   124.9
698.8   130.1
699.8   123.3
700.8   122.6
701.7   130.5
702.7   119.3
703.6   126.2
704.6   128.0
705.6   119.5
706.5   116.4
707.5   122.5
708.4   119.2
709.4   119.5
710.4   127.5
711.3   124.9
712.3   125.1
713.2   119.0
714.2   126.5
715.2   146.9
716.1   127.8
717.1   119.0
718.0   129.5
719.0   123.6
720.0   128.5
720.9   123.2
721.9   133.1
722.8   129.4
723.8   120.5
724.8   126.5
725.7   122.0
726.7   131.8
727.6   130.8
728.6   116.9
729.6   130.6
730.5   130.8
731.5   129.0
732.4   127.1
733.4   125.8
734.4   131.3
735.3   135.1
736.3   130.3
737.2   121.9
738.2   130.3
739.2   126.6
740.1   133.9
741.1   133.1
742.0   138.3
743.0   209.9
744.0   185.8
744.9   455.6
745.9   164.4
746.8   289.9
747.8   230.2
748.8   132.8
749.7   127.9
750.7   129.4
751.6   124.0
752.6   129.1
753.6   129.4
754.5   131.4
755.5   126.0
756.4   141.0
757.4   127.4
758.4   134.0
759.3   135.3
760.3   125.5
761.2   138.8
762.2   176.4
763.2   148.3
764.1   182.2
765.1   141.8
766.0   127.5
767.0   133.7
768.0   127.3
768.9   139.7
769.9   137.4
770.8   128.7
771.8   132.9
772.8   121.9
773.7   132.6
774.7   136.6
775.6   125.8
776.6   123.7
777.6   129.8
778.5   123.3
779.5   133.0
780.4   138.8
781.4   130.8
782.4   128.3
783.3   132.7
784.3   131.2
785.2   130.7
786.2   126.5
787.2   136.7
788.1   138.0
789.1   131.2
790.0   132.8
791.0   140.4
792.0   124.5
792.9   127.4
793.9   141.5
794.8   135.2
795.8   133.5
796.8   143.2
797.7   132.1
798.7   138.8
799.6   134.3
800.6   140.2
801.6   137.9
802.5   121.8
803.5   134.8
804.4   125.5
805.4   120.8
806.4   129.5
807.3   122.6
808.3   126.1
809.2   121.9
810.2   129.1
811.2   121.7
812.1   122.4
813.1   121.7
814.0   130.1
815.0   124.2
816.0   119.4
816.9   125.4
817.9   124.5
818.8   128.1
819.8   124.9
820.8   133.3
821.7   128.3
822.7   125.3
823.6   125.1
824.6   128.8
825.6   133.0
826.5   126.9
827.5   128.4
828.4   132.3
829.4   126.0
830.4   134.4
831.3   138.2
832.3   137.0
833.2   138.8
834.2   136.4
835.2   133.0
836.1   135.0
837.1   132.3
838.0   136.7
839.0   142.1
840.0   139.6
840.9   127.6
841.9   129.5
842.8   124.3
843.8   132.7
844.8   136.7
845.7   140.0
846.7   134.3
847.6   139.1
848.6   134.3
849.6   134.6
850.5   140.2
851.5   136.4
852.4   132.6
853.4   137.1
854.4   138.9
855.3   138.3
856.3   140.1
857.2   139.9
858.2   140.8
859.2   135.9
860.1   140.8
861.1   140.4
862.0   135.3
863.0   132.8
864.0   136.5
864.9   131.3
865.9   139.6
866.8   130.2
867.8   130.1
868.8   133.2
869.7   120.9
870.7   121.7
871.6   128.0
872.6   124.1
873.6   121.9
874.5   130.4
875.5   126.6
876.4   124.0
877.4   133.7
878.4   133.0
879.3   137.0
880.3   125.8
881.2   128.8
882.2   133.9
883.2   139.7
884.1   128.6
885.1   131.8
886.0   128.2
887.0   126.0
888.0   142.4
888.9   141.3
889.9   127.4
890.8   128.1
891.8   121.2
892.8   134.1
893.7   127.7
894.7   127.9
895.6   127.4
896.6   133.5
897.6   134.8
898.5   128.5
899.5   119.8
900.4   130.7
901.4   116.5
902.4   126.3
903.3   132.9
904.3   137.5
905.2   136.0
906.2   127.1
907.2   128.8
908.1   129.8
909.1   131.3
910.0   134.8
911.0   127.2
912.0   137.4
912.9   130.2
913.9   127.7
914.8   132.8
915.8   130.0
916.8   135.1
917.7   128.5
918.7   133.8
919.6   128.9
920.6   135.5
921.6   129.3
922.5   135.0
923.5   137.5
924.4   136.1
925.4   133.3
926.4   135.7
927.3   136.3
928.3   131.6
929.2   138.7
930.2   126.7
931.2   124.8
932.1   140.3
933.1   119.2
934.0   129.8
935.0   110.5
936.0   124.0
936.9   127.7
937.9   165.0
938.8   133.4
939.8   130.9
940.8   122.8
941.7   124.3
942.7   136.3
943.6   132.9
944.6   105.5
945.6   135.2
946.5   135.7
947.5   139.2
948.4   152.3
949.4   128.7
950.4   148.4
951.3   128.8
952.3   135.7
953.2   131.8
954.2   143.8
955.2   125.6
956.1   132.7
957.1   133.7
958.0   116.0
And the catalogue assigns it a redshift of 0.135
